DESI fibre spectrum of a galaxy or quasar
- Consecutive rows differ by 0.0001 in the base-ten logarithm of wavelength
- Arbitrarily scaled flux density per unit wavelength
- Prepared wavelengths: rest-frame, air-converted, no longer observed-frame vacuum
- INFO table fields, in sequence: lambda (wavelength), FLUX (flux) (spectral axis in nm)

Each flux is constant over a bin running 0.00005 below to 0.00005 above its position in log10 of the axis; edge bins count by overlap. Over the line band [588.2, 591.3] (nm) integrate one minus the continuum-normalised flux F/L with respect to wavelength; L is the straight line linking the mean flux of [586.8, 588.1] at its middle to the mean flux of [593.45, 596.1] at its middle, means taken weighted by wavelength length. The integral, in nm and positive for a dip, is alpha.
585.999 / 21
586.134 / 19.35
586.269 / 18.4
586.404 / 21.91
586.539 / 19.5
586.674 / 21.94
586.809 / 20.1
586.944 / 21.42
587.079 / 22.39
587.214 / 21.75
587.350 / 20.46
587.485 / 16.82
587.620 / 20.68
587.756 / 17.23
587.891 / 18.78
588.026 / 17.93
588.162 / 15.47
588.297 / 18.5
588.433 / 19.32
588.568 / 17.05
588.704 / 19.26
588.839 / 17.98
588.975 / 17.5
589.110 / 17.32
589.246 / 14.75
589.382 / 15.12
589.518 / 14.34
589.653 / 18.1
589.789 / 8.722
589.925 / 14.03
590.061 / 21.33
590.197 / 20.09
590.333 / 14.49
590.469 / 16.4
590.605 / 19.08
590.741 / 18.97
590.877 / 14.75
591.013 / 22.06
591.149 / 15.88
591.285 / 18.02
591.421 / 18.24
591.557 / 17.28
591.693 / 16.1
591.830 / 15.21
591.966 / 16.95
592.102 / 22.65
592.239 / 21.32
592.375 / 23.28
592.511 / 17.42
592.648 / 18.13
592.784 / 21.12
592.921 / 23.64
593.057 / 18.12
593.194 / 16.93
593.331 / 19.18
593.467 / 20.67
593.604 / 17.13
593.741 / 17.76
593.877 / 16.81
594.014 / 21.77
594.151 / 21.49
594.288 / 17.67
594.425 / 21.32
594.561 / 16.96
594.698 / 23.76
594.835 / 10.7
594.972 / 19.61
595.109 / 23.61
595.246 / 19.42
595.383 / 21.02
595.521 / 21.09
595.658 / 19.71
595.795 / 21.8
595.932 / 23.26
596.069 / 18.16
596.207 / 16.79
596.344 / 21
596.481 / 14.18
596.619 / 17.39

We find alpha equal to 0.42 nm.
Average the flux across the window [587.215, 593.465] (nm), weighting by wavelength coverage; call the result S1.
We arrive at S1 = 18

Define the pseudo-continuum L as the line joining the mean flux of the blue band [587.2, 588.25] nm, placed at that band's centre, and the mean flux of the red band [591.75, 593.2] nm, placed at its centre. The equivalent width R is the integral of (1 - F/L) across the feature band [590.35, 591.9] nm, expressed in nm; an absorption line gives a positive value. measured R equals 0.15 nm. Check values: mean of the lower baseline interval 18.5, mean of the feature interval 17.4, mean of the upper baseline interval 19.6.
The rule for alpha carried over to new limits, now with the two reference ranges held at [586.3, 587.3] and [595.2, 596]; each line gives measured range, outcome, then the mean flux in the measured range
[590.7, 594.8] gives 0.42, 19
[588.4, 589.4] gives 0.18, 17.3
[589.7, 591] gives 0.27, 16.7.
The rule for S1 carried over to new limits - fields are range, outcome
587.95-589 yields 17.9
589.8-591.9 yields 17.2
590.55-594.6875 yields 18.9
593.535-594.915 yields 18.5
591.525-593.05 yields 19.4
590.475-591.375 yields 18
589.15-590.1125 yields 15.1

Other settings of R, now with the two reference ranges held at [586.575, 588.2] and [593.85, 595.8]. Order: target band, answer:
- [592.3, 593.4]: 0.00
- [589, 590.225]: 0.24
